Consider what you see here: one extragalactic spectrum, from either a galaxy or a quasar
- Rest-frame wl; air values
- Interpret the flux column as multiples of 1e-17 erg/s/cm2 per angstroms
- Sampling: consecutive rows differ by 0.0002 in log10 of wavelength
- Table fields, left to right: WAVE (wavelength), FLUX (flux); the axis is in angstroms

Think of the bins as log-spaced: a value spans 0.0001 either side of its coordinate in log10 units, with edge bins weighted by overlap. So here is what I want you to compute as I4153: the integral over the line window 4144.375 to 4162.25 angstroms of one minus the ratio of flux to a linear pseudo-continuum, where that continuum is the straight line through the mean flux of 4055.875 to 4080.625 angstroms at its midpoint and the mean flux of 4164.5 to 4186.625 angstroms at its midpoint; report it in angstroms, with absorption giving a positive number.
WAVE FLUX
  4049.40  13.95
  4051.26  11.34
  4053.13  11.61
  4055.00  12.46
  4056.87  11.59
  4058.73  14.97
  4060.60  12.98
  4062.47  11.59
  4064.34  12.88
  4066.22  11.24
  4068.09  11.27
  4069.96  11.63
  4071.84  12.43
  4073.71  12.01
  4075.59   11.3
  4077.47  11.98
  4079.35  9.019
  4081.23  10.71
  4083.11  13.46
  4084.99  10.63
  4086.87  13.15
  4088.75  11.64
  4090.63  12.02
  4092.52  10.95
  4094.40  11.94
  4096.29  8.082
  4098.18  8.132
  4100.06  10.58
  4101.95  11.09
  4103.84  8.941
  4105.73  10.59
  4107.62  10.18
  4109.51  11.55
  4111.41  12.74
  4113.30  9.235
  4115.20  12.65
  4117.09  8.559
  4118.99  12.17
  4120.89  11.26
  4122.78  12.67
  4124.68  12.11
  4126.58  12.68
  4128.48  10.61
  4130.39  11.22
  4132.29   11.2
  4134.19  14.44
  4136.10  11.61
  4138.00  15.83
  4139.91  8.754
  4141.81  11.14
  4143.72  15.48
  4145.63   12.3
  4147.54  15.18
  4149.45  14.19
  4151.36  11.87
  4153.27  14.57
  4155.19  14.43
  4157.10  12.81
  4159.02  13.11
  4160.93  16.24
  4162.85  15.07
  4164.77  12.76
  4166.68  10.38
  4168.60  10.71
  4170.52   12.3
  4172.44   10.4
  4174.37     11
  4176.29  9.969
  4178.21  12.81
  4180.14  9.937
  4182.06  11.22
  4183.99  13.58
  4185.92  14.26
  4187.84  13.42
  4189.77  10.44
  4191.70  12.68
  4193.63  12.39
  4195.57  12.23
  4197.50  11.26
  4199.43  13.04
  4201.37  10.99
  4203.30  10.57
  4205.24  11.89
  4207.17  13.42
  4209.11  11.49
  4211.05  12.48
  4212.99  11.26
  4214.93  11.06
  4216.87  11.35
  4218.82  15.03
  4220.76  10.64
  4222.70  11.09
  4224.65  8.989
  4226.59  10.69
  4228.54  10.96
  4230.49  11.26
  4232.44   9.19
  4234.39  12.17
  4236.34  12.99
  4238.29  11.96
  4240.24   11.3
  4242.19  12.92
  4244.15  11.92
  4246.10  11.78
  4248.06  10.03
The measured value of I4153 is -3.5 angstroms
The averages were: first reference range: 11.9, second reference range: 11.5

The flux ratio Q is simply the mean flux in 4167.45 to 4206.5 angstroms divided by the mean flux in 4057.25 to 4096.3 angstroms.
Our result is 1.0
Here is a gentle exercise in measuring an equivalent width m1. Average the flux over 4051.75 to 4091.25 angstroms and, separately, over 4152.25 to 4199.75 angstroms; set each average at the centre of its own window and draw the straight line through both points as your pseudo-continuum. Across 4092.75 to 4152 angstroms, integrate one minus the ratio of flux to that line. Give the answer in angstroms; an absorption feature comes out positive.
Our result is 2.9 angstroms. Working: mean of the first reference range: 11.9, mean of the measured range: 11.6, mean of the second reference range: 12.4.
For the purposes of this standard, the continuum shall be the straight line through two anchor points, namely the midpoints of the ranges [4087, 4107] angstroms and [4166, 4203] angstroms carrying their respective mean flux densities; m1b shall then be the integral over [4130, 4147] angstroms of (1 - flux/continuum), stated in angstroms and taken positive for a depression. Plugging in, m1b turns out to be -2.2 angstroms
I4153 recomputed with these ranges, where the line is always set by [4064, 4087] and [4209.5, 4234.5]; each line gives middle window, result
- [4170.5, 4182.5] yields 0.4 angstroms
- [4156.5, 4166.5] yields -2.1 angstroms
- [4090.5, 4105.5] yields 1.8 angstroms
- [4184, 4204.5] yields -1.6 angstroms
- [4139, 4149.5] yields -1.2 angstroms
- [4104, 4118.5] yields 1.0 angstroms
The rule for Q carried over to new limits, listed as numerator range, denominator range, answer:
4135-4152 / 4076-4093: 1.13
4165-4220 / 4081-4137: 1.05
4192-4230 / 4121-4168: 0.90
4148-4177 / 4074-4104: 1.16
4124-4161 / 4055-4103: 1.12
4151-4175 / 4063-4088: 1.10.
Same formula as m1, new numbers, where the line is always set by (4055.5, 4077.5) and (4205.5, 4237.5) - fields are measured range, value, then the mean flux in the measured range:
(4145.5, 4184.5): -2.8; 12.6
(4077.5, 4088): 0.6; 11.5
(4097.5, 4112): 1.9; 10.5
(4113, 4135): 0.6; 11.6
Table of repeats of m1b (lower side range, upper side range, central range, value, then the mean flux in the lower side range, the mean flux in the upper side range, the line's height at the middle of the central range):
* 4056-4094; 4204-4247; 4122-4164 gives -4.7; 11.9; 11.6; 11.8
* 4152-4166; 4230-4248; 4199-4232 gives 2.3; 14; 11.6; 12.3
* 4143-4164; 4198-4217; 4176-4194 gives 0.8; 14.1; 11.8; 12.7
